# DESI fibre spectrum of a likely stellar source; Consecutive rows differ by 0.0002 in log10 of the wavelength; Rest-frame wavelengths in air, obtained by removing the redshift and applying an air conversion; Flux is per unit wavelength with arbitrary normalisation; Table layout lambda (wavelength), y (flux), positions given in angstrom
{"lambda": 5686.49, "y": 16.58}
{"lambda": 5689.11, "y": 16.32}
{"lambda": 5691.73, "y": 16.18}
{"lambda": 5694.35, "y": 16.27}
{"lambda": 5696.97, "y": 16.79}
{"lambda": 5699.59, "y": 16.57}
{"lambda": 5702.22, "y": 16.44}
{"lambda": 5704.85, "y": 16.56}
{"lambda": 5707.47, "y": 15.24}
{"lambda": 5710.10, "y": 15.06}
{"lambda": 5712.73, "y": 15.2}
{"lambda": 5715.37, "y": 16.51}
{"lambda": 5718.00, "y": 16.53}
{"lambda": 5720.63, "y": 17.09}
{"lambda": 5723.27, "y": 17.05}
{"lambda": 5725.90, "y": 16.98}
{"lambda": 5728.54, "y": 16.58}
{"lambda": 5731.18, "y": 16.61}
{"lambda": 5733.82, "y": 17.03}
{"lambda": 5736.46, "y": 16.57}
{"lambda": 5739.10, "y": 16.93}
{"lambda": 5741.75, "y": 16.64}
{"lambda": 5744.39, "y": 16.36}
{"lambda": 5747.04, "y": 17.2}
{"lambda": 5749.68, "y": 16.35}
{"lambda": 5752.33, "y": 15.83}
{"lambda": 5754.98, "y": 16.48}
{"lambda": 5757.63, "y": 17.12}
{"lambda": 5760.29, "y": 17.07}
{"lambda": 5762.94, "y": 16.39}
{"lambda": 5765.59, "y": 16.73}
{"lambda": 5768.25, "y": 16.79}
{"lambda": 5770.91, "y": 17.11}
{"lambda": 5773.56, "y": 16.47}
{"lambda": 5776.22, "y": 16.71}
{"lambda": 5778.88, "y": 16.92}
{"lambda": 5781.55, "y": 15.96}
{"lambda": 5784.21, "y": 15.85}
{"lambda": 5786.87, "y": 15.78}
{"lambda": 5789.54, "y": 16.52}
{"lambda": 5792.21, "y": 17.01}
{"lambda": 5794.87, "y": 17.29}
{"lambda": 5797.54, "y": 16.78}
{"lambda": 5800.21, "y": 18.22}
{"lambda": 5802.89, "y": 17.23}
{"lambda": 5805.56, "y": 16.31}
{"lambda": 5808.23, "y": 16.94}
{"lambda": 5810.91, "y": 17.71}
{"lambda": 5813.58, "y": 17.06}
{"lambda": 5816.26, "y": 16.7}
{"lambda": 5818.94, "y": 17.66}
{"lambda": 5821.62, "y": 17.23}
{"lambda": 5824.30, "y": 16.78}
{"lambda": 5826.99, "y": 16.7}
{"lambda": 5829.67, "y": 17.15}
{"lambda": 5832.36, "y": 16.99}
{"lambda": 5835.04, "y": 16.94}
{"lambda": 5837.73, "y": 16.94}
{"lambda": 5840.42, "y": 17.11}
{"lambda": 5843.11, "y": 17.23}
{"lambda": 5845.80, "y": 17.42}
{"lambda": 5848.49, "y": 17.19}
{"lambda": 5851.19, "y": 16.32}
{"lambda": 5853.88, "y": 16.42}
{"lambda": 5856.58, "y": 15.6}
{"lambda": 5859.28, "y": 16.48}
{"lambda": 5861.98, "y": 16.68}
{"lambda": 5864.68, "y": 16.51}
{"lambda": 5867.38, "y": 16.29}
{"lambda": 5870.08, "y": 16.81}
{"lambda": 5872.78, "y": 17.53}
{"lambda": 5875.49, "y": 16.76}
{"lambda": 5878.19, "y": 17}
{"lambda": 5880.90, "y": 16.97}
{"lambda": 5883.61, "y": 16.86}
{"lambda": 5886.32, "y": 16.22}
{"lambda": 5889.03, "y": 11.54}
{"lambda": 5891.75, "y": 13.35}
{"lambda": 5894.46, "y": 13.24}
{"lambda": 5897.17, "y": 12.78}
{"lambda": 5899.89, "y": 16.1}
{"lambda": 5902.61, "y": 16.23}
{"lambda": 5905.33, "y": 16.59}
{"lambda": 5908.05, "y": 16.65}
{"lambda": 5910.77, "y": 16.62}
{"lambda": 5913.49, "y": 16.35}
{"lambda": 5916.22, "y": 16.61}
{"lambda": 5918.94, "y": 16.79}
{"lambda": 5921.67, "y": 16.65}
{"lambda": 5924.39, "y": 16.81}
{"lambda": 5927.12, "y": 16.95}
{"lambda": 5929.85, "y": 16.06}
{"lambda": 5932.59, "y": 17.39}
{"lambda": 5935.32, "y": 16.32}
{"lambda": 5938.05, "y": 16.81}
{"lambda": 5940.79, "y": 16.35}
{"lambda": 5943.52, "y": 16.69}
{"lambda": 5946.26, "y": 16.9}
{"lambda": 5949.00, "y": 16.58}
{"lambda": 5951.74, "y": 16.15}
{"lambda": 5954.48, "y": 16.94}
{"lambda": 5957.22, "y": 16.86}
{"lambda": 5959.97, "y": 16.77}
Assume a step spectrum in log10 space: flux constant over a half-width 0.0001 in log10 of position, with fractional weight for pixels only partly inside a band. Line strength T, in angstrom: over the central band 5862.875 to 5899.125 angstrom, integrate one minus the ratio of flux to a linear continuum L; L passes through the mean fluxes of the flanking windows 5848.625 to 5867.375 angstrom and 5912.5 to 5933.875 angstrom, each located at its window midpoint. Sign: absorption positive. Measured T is 2.07 angstrom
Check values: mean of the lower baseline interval 16.4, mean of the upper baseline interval 16.7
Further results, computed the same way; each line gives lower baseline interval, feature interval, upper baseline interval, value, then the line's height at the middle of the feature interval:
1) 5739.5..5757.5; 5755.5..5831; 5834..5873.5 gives -1.0 angstrom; 16.6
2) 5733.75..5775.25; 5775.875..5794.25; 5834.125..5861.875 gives 0.3 angstrom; 16.7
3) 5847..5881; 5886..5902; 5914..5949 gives 2.7 angstrom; 16.7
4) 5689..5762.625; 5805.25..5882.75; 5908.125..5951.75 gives -1.4 angstrom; 16.6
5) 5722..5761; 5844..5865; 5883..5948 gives -0.5 angstrom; 16.2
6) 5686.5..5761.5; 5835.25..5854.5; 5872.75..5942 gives -0.9 angstrom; 16.2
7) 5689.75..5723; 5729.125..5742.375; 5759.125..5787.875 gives -0.3 angstrom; 16.4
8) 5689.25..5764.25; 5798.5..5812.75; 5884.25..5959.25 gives -0.8 angstrom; 16.3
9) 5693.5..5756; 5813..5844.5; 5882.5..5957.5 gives -1.6 angstrom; 16.2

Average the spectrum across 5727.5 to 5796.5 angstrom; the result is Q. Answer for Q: 16.6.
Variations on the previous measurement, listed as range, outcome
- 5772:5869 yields 16.8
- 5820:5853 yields 17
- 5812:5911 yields 16.3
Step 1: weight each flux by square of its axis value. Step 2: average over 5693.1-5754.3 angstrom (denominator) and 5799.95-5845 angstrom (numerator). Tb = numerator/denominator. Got 1.1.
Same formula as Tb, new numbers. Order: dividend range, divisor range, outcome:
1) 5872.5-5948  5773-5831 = 0.99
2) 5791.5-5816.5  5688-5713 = 1.10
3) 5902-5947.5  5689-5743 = 1.09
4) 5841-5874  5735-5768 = 1.04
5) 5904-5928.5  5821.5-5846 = 1.01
